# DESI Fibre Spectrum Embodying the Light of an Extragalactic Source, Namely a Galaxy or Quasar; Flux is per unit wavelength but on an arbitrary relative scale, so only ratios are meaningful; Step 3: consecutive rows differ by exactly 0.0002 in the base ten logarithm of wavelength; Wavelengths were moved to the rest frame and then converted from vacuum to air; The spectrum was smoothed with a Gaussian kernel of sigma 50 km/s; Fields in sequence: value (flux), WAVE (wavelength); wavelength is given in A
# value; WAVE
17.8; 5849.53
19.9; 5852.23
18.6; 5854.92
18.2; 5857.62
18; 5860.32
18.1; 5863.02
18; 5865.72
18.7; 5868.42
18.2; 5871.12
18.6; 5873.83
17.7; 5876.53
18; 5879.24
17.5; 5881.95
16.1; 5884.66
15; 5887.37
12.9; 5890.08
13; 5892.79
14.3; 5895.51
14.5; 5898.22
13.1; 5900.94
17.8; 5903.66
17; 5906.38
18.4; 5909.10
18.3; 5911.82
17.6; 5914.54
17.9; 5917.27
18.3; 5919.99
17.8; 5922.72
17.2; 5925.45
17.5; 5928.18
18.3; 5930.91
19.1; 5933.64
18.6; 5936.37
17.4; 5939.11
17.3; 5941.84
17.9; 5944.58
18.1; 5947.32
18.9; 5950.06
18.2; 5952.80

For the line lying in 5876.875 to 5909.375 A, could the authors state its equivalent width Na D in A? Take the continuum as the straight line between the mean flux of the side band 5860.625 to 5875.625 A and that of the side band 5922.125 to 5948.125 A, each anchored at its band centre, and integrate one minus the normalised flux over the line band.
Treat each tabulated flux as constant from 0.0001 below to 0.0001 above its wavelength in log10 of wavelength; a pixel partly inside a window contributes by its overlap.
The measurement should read 4.6 A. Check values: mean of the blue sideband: 18.3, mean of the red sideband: 17.9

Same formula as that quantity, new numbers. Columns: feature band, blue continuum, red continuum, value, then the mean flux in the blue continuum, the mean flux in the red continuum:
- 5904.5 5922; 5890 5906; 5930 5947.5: -2.3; 14.5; 18.1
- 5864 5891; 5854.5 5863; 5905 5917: 1.4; 18.2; 17.8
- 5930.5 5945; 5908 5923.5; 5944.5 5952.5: 0.1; 18.1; 18.3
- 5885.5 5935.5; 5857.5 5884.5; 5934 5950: 4.0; 18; 18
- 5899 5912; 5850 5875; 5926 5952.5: 1.1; 18.4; 18.1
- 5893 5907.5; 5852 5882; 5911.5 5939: 2.4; 18.3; 18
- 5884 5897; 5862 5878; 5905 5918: 2.8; 18.2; 17.8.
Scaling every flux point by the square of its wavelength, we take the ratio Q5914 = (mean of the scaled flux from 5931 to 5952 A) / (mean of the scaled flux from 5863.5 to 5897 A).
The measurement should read 1.1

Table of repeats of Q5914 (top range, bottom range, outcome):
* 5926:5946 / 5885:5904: 1.28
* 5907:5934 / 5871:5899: 1.14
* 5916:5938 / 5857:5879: 1.01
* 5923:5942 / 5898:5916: 1.08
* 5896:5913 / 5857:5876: 0.91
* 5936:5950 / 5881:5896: 1.24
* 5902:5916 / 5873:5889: 1.05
